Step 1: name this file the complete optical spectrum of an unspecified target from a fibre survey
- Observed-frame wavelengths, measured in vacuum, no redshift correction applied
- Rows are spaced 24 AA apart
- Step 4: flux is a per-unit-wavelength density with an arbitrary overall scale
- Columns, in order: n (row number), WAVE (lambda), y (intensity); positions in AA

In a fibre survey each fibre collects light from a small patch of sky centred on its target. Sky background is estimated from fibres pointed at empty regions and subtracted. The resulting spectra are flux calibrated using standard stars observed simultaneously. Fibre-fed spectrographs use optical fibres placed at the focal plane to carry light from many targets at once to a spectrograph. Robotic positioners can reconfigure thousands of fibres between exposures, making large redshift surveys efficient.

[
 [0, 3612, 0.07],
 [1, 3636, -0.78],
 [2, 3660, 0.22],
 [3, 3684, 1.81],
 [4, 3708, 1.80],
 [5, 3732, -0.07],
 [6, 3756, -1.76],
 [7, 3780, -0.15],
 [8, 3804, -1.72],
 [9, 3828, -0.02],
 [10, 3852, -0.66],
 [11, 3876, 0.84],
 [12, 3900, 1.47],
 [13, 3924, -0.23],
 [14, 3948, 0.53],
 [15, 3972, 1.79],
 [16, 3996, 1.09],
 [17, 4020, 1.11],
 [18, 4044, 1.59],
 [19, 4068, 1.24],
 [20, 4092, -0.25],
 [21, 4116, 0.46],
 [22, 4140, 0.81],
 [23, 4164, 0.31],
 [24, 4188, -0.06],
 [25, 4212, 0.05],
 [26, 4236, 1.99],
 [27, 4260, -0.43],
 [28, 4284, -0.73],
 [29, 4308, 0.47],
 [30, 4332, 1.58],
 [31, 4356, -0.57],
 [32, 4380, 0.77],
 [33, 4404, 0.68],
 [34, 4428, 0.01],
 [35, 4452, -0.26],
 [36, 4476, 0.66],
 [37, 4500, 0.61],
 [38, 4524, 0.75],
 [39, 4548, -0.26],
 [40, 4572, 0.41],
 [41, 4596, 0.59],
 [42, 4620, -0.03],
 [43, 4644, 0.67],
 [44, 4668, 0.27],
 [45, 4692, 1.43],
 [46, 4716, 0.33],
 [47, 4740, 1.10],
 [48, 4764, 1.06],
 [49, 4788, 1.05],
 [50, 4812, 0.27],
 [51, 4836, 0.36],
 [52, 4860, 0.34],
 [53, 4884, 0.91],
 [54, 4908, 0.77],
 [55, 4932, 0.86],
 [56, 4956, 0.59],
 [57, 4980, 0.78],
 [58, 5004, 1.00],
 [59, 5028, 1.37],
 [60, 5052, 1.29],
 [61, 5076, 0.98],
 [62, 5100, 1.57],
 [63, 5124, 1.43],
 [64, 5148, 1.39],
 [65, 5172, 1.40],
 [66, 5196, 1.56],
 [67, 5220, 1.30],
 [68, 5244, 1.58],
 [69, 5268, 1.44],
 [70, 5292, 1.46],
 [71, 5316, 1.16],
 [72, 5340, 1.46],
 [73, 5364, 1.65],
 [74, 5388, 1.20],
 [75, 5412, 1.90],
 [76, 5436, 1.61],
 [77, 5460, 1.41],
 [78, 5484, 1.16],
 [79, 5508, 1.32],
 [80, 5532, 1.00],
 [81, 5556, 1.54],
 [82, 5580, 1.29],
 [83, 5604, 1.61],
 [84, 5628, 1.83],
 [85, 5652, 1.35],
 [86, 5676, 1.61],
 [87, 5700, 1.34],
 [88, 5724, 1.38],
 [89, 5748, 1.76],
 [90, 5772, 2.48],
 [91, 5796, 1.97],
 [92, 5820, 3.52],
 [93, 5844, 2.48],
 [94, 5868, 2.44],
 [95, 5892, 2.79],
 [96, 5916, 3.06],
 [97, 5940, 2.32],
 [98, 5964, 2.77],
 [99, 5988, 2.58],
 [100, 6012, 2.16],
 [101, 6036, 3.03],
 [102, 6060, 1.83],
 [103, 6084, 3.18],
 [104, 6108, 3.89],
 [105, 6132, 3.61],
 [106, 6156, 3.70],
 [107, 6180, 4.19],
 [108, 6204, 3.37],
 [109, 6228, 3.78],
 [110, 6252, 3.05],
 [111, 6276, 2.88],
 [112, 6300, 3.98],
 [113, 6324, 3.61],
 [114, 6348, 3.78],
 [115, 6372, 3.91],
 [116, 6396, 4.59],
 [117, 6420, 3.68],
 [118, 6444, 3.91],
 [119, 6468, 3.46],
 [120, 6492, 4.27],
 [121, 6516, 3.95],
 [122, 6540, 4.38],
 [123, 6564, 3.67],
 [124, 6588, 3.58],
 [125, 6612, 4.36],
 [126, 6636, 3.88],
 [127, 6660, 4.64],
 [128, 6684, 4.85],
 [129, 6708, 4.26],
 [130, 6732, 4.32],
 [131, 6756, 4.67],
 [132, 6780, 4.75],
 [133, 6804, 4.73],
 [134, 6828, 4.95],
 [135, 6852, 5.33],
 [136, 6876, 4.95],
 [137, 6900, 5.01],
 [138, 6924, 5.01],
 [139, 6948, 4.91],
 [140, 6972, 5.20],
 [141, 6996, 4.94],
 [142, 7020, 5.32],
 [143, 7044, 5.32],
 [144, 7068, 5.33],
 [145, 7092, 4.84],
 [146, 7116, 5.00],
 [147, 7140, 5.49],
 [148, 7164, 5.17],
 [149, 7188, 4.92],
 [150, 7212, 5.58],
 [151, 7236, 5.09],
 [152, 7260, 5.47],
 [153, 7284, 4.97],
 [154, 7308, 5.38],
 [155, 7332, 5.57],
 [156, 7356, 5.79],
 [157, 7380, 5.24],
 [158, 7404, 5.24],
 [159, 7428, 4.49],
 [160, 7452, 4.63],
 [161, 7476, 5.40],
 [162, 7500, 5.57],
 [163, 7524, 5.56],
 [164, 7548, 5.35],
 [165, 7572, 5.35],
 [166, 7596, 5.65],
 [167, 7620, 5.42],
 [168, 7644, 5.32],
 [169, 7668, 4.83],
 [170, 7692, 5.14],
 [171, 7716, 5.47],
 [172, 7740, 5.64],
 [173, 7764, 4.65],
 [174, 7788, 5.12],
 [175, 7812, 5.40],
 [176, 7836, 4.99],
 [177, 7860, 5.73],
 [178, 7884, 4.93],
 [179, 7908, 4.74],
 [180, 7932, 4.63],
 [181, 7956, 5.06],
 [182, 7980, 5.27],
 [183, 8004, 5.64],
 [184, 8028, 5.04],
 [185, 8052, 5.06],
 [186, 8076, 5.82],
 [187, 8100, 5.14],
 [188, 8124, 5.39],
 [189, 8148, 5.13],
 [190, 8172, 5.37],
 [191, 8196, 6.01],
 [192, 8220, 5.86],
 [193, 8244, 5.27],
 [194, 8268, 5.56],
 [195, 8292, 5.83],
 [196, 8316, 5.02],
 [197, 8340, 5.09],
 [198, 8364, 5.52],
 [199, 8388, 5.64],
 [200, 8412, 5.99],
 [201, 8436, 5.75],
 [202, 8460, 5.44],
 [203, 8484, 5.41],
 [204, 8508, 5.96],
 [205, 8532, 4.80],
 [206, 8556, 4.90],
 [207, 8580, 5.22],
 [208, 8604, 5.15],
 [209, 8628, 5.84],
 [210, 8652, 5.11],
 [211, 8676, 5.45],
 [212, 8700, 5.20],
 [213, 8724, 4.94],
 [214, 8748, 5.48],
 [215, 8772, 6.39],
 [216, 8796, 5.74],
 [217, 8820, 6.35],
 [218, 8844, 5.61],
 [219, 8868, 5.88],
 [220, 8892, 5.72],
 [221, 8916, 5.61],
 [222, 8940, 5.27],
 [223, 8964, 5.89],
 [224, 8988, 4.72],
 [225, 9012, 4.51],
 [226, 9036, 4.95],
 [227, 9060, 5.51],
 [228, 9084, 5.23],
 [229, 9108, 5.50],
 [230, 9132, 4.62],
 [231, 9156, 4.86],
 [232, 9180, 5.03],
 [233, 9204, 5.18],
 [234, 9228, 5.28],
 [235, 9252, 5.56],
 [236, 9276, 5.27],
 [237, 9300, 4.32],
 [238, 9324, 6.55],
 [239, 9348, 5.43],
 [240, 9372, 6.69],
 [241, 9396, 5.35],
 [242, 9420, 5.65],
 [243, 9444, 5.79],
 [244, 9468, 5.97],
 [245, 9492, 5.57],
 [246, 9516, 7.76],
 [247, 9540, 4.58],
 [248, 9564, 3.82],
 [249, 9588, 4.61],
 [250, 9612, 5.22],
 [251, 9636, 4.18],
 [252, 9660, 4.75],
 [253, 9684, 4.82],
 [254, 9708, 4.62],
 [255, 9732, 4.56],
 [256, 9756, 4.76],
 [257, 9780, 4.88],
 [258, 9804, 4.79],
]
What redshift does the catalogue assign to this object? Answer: 0.53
